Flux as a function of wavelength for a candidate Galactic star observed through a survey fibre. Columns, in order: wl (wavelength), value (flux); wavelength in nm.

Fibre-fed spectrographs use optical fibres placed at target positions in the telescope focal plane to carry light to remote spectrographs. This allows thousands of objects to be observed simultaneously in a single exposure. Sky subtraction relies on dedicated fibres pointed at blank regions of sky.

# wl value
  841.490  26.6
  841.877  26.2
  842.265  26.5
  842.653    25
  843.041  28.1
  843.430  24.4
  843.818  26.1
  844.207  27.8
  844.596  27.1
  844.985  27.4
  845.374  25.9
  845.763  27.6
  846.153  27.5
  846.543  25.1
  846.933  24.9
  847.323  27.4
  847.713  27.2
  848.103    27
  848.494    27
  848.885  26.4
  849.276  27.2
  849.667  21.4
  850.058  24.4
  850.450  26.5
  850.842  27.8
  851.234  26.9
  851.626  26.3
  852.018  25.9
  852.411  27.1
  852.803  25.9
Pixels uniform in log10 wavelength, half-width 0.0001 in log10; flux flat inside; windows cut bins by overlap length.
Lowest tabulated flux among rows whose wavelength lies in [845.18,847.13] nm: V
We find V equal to 24.9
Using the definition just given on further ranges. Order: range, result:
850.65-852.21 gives 25.9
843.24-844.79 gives 24.4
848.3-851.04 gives 21.4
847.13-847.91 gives 27.2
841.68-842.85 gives 25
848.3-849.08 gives 26.4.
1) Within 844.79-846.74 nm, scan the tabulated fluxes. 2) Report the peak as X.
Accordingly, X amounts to 27.6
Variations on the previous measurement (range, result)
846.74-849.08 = 27.4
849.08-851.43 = 27.8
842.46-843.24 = 28.1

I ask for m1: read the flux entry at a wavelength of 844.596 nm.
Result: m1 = 27.1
